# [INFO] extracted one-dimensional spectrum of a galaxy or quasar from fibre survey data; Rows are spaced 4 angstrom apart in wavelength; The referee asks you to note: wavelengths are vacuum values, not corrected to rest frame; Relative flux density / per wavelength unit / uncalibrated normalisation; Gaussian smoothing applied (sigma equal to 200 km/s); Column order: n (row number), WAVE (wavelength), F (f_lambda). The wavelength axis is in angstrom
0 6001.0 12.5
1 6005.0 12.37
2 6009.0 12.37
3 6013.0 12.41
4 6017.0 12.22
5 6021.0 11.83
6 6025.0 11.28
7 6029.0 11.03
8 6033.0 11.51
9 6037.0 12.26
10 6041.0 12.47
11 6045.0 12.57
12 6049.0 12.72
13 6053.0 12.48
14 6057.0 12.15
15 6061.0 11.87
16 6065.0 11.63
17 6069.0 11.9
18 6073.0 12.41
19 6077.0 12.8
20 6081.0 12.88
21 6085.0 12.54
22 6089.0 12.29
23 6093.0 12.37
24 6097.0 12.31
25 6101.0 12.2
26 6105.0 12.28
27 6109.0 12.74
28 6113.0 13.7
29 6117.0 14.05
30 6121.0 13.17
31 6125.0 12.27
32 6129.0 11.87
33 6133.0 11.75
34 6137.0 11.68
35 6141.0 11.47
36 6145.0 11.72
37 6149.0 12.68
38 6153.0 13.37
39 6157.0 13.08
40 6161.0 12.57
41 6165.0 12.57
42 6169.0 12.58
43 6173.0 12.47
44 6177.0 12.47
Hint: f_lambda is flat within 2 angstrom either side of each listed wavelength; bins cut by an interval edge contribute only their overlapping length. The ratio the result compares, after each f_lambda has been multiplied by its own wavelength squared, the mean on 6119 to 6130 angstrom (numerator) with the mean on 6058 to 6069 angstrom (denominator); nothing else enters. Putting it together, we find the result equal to 1.08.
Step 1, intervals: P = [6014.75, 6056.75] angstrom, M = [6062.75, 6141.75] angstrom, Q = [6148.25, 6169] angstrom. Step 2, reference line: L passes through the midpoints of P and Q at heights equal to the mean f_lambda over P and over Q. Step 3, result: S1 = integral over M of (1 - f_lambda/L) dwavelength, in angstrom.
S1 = 0.27 angstrom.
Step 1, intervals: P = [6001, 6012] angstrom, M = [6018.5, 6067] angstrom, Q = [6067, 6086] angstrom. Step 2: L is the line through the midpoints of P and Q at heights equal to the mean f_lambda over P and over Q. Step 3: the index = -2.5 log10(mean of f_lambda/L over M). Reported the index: 0.042 mag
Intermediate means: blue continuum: 12.4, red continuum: 12.5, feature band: 12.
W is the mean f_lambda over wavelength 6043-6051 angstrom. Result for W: 12.6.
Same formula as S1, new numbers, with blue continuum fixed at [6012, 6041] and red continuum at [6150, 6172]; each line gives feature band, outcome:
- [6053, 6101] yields -0.4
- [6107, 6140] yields -0.2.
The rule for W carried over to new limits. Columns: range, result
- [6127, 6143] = 11.7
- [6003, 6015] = 12.4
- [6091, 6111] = 12.4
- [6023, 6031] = 11.2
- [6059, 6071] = 11.8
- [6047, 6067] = 12.2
